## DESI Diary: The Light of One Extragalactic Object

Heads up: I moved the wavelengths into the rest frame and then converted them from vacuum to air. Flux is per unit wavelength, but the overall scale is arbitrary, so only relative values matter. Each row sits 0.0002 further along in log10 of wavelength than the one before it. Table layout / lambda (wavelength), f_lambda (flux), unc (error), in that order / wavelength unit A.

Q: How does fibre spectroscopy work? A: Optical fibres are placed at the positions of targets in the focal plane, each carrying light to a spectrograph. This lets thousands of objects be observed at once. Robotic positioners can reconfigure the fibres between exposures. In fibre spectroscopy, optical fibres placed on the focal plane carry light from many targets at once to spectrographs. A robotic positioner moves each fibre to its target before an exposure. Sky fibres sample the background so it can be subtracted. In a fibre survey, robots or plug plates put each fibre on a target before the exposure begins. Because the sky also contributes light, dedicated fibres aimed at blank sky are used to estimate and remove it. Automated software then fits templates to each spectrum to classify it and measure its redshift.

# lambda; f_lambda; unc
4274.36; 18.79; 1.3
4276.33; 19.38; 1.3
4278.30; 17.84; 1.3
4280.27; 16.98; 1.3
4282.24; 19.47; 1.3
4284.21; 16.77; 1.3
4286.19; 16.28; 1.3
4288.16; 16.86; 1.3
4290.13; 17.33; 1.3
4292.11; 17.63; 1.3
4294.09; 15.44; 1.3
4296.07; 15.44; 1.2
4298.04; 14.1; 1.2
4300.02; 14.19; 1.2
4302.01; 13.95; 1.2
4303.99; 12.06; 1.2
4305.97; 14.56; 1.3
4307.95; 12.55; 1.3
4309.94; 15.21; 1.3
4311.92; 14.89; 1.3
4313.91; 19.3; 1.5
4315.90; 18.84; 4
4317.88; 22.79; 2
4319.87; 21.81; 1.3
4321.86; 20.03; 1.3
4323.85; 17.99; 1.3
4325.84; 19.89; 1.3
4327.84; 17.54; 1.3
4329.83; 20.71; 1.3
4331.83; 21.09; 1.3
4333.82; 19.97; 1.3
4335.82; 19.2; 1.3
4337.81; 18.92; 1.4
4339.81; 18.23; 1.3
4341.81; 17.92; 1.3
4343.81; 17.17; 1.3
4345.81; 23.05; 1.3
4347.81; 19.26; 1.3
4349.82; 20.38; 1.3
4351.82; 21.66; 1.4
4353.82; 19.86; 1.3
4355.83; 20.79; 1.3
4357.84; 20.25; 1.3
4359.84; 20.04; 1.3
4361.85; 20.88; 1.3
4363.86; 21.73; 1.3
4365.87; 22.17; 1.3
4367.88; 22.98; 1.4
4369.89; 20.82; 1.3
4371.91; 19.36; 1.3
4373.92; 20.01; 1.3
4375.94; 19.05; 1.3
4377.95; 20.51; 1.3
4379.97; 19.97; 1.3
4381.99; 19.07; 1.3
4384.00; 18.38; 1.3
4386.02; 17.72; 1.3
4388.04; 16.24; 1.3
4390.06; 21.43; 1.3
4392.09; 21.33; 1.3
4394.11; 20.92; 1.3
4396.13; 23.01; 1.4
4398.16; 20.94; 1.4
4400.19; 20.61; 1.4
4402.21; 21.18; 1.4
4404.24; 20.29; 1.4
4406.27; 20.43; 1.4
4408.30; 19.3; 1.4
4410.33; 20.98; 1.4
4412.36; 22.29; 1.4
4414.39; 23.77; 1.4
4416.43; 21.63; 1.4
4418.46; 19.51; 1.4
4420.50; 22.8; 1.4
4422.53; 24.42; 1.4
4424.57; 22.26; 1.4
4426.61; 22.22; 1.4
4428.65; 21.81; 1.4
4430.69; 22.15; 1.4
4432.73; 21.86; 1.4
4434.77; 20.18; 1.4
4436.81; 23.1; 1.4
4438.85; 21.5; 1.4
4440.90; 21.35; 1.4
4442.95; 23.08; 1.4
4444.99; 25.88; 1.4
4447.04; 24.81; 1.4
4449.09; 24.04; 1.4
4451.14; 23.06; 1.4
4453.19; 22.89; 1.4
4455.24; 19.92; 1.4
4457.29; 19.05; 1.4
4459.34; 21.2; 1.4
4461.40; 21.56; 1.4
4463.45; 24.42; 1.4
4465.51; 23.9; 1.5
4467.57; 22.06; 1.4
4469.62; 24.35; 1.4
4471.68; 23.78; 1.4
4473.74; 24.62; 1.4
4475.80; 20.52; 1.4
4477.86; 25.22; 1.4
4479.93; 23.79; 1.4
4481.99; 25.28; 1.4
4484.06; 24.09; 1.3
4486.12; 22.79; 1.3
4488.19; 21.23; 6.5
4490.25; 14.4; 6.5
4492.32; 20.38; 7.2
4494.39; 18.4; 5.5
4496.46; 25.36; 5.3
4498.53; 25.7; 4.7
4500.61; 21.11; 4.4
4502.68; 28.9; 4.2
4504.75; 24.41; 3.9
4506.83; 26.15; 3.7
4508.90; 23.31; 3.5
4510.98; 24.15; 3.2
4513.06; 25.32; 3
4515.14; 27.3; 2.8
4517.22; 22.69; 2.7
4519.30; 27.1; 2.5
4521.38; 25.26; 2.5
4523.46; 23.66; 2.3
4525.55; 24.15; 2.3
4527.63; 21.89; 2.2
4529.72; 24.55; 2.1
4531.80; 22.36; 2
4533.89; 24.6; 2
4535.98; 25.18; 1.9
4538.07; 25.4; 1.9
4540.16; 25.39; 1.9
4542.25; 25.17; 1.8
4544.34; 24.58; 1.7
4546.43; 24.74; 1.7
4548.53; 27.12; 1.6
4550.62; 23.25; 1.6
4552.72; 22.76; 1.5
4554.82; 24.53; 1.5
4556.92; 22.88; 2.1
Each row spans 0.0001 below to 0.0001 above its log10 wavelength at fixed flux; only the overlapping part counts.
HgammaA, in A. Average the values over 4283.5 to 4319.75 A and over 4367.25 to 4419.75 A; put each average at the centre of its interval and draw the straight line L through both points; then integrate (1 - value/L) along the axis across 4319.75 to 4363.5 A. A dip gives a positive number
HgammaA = -4.4 A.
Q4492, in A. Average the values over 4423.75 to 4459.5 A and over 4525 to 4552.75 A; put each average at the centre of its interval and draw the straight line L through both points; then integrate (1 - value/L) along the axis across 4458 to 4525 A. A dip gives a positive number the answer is -0.3 A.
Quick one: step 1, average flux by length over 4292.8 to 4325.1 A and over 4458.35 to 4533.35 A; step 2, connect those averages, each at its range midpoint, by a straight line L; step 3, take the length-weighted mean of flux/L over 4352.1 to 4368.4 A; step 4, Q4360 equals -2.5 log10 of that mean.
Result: -0.15 mag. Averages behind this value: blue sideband 16.5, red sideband 23.5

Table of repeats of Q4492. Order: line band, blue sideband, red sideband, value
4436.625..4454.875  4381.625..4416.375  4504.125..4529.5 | -0.86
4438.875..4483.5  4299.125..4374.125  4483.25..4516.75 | -1.56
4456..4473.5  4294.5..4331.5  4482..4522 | -0.21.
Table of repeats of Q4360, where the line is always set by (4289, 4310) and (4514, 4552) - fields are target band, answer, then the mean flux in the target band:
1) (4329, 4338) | -0.23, 20.1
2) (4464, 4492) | -0.02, 22.7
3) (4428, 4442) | -0.06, 21.7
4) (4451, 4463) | 0.01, 21.3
